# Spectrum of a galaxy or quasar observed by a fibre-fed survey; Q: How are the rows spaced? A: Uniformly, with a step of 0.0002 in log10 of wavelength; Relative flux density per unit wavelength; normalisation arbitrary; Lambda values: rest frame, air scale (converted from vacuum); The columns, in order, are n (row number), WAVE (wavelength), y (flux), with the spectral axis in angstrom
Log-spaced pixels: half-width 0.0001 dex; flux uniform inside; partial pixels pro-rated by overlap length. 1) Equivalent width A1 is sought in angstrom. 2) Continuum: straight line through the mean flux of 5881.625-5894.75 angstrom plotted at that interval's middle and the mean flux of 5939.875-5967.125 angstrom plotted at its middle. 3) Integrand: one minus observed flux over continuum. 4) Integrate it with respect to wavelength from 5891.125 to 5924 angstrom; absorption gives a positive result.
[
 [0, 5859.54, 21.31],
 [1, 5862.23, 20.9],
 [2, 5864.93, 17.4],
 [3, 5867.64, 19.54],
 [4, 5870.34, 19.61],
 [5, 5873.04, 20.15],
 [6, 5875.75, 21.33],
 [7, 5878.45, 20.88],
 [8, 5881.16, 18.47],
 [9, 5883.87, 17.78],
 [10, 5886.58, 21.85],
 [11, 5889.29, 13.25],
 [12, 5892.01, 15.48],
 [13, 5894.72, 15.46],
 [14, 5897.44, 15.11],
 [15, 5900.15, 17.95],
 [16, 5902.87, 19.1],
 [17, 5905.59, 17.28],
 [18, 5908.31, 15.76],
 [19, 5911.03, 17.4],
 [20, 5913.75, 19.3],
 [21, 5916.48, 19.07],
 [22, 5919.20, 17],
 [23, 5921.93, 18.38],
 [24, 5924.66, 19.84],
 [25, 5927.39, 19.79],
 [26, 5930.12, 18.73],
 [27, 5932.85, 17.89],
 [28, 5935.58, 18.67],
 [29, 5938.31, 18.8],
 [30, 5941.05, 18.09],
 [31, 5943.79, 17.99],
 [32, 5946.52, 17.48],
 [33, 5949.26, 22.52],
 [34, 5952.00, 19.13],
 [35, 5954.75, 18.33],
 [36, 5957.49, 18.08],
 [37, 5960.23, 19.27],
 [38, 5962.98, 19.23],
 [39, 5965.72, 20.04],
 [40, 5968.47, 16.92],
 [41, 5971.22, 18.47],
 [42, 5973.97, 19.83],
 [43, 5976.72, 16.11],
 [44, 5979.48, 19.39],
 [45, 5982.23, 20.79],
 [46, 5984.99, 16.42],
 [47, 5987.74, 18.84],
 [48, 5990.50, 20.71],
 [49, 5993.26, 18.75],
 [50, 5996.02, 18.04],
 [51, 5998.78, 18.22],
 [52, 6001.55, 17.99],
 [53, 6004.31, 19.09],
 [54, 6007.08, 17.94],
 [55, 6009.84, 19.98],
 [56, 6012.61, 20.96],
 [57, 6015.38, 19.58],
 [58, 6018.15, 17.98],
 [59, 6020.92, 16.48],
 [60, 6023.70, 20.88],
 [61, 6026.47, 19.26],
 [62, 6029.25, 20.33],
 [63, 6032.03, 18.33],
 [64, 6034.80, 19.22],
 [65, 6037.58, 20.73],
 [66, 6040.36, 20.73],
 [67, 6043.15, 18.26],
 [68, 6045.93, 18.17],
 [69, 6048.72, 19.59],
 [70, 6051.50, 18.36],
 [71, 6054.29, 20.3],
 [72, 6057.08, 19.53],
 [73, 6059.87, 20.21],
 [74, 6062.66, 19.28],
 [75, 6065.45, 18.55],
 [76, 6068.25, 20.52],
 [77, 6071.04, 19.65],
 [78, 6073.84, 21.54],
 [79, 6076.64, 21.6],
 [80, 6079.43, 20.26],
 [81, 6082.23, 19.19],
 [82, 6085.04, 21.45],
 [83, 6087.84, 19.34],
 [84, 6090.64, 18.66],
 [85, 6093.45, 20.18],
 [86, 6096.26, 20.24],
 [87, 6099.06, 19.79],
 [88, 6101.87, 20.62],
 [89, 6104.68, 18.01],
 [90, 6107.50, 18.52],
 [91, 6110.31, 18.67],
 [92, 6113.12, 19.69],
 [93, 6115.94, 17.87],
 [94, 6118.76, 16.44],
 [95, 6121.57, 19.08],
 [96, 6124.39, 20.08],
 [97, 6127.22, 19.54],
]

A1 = 0.5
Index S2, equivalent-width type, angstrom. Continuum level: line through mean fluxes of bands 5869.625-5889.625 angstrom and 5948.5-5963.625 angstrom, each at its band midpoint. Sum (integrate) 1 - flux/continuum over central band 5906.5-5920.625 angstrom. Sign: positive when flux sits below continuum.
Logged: 1.23 angstrom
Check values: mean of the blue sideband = 19.5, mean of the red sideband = 19.3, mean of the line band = 17.7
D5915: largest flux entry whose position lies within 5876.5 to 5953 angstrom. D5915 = 22.52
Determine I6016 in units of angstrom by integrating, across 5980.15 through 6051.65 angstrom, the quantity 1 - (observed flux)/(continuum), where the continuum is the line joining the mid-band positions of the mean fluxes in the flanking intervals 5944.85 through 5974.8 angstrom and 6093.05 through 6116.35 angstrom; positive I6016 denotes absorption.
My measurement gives 0.2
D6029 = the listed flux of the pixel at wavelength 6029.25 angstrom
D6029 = 20.33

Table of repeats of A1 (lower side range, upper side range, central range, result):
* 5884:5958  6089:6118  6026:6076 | -2.1 angstrom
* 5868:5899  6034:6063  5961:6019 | 0.6 angstrom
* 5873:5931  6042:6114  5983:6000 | 0.3 angstrom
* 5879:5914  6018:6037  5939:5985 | -1.6 angstrom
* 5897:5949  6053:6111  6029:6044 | -0.2 angstrom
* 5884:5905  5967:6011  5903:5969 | -3.4 angstrom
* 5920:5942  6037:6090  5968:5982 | 0.5 angstrom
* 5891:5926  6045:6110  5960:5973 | -0.4 angstrom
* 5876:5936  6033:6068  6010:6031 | -0.3 angstrom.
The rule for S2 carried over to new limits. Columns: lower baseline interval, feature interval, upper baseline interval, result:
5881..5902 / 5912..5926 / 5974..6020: -1.0 angstrom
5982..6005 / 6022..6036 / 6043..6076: -0.3 angstrom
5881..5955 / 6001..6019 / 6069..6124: -0.3 angstrom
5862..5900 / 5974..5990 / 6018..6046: 0.3 angstrom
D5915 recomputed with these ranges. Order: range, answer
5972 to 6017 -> 20.96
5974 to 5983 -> 20.79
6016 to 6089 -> 21.6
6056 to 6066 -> 20.21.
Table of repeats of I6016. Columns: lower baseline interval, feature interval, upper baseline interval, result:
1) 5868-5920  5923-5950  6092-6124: -0.95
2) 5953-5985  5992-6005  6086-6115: 0.31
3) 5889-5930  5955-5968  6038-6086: -0.45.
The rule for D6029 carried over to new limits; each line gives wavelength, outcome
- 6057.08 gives 19.53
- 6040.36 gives 20.73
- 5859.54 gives 21.31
